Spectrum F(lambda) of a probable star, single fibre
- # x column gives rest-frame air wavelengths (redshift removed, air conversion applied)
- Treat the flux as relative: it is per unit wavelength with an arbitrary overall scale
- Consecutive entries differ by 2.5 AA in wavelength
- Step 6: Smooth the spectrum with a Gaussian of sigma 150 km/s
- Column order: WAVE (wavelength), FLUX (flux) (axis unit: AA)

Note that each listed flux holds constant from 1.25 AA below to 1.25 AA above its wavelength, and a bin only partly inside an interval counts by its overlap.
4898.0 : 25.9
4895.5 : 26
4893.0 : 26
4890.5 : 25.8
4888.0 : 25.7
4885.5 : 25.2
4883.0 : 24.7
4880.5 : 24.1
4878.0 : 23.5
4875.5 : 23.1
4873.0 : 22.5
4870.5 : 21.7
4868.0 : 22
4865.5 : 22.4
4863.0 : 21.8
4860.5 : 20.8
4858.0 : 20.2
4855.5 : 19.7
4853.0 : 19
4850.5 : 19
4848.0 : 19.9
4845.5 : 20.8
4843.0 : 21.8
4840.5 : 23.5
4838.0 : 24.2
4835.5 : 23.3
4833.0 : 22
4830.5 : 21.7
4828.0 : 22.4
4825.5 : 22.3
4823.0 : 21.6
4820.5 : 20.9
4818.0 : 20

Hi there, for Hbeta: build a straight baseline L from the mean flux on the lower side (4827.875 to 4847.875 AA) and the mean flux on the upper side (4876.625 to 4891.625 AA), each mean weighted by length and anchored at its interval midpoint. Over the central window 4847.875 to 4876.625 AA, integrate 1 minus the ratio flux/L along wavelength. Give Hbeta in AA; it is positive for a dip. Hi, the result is 3.2 AA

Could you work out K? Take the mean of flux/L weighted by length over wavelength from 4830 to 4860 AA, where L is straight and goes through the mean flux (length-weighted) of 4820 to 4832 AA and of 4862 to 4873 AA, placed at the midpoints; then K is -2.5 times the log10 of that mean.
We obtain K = 0.03 mag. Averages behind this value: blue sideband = 21.8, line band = 21.2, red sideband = 22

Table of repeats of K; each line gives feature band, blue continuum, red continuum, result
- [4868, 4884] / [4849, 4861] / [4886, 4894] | 0.009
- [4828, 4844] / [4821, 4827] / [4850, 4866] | -0.070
